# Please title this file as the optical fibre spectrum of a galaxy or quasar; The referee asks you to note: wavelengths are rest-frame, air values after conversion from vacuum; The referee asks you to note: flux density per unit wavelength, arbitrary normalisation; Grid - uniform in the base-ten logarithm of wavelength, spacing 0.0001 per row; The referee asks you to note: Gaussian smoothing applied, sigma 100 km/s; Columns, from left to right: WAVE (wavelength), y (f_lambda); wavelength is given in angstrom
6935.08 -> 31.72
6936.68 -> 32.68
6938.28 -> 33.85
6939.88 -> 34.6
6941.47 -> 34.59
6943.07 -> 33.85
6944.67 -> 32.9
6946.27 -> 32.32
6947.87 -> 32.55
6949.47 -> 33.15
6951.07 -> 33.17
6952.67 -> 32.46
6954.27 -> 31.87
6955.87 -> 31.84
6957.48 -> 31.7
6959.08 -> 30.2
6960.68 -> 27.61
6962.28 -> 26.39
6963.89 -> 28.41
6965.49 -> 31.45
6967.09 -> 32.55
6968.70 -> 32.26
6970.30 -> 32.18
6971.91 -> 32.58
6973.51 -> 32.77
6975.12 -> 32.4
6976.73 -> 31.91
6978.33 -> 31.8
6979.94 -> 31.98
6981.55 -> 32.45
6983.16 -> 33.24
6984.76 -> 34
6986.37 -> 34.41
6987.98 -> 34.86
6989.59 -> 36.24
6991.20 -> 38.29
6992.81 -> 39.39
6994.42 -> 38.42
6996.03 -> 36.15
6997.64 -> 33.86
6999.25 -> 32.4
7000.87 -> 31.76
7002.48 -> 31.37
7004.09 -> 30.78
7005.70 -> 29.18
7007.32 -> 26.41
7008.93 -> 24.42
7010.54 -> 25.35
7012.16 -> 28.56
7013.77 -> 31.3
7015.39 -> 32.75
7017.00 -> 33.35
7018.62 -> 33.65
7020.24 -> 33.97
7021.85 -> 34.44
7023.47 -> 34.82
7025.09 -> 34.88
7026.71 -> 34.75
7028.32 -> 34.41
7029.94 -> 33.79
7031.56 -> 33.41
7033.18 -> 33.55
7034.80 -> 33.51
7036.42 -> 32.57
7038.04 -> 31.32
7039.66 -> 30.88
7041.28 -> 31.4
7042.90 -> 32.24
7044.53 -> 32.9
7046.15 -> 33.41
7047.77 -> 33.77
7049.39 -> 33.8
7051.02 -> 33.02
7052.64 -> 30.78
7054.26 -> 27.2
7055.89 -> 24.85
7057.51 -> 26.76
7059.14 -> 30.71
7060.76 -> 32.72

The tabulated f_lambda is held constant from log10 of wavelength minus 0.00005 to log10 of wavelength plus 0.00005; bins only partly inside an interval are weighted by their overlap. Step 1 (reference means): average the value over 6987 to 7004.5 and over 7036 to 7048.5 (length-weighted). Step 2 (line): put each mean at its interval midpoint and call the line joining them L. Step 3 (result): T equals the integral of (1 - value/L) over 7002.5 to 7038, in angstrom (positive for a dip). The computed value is 1.72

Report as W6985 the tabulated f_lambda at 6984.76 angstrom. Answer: 34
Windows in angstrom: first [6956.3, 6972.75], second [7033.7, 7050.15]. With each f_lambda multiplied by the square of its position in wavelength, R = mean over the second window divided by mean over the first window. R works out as 1.09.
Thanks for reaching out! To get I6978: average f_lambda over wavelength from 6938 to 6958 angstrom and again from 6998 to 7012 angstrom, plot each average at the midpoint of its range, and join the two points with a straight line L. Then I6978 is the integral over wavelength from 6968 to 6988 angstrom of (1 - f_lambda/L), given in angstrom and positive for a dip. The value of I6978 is -1.2 angstrom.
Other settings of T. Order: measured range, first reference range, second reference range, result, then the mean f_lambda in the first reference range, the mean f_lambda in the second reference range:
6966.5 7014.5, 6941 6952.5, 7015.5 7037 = 1.6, 33.1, 33.9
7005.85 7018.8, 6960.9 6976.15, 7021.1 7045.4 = 1.3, 31.1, 33.2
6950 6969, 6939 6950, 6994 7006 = 1.4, 33.4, 33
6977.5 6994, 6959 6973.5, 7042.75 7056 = -2.1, 30.6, 31.6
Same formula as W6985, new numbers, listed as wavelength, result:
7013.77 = 31.3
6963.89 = 28.41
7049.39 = 33.8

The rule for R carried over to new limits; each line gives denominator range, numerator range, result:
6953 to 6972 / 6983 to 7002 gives 1.16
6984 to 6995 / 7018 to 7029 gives 0.95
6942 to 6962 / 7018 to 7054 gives 1.07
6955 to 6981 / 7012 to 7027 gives 1.09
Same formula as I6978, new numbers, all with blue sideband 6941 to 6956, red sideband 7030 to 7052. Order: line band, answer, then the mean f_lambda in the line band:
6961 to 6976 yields 0.8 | 31.1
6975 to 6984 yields 0.1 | 32.3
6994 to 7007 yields 0.1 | 32.6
